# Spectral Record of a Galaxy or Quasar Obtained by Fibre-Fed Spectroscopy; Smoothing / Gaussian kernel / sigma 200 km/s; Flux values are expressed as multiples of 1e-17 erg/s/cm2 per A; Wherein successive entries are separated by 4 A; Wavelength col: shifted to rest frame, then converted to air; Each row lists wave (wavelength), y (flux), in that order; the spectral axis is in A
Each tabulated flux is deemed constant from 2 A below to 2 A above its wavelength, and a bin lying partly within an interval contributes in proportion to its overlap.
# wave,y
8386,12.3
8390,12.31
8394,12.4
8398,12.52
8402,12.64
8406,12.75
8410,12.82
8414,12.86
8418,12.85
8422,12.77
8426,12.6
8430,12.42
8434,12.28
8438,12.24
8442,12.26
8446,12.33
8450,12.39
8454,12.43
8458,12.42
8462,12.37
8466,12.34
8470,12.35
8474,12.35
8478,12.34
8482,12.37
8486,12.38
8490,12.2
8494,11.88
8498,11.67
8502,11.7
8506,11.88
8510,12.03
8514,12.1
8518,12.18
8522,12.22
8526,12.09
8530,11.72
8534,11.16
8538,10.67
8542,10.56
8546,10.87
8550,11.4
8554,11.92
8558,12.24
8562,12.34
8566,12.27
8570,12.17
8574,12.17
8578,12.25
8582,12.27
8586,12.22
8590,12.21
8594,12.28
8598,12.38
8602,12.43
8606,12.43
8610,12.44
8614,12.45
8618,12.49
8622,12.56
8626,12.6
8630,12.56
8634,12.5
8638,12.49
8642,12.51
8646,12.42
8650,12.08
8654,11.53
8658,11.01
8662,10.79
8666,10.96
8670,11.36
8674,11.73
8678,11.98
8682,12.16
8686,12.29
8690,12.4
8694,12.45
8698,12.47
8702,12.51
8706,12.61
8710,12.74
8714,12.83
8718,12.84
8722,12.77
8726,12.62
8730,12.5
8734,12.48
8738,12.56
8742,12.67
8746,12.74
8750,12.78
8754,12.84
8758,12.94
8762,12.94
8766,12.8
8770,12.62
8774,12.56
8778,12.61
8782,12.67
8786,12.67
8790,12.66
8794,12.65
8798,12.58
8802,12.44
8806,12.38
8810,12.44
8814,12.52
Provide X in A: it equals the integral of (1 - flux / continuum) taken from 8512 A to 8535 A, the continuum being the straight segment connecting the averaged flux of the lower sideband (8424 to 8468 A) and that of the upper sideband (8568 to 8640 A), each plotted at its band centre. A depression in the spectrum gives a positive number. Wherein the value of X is 0.80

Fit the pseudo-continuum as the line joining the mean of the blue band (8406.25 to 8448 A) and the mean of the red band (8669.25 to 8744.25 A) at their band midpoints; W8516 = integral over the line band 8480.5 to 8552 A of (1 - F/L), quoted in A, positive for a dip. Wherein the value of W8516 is 4.5 A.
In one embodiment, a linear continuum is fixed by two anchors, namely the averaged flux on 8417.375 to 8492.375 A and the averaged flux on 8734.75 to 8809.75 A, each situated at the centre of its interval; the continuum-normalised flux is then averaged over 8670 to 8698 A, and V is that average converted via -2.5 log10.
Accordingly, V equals 0.04 mag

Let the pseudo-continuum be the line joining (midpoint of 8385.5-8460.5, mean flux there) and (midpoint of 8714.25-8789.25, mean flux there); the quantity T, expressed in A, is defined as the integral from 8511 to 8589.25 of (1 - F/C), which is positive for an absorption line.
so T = 4.6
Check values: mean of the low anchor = 12.5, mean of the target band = 11.8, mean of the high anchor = 12.7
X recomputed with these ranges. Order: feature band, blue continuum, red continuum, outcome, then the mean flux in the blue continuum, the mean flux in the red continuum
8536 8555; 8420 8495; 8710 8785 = 2.17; 12.4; 12.7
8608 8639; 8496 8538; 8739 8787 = -0.75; 11.8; 12.7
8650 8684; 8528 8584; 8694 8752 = 2.36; 11.7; 12.6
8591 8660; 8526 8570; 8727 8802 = -1.95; 11.6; 12.7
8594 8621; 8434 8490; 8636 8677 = -1.30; 12.3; 11.7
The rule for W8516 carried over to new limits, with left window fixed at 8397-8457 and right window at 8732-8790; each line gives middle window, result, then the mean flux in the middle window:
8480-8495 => 0.41 A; 12.2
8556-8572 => 0.45 A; 12.3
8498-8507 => 0.59 A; 11.8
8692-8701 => 0.15 A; 12.5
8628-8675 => 3.05 A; 11.8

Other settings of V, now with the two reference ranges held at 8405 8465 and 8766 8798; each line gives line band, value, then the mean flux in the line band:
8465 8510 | 0.04 mag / 12.1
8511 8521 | 0.04 mag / 12.1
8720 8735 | 0.00 mag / 12.6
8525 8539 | 0.10 mag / 11.4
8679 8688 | 0.04 mag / 12.2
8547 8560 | 0.07 mag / 11.8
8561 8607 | 0.03 mag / 12.3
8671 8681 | 0.07 mag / 11.8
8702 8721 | -0.01 mag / 12.7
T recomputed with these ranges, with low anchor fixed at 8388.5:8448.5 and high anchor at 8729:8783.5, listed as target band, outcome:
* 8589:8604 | 0.3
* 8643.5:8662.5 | 1.5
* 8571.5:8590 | 0.6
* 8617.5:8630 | 0.1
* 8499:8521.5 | 1.1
